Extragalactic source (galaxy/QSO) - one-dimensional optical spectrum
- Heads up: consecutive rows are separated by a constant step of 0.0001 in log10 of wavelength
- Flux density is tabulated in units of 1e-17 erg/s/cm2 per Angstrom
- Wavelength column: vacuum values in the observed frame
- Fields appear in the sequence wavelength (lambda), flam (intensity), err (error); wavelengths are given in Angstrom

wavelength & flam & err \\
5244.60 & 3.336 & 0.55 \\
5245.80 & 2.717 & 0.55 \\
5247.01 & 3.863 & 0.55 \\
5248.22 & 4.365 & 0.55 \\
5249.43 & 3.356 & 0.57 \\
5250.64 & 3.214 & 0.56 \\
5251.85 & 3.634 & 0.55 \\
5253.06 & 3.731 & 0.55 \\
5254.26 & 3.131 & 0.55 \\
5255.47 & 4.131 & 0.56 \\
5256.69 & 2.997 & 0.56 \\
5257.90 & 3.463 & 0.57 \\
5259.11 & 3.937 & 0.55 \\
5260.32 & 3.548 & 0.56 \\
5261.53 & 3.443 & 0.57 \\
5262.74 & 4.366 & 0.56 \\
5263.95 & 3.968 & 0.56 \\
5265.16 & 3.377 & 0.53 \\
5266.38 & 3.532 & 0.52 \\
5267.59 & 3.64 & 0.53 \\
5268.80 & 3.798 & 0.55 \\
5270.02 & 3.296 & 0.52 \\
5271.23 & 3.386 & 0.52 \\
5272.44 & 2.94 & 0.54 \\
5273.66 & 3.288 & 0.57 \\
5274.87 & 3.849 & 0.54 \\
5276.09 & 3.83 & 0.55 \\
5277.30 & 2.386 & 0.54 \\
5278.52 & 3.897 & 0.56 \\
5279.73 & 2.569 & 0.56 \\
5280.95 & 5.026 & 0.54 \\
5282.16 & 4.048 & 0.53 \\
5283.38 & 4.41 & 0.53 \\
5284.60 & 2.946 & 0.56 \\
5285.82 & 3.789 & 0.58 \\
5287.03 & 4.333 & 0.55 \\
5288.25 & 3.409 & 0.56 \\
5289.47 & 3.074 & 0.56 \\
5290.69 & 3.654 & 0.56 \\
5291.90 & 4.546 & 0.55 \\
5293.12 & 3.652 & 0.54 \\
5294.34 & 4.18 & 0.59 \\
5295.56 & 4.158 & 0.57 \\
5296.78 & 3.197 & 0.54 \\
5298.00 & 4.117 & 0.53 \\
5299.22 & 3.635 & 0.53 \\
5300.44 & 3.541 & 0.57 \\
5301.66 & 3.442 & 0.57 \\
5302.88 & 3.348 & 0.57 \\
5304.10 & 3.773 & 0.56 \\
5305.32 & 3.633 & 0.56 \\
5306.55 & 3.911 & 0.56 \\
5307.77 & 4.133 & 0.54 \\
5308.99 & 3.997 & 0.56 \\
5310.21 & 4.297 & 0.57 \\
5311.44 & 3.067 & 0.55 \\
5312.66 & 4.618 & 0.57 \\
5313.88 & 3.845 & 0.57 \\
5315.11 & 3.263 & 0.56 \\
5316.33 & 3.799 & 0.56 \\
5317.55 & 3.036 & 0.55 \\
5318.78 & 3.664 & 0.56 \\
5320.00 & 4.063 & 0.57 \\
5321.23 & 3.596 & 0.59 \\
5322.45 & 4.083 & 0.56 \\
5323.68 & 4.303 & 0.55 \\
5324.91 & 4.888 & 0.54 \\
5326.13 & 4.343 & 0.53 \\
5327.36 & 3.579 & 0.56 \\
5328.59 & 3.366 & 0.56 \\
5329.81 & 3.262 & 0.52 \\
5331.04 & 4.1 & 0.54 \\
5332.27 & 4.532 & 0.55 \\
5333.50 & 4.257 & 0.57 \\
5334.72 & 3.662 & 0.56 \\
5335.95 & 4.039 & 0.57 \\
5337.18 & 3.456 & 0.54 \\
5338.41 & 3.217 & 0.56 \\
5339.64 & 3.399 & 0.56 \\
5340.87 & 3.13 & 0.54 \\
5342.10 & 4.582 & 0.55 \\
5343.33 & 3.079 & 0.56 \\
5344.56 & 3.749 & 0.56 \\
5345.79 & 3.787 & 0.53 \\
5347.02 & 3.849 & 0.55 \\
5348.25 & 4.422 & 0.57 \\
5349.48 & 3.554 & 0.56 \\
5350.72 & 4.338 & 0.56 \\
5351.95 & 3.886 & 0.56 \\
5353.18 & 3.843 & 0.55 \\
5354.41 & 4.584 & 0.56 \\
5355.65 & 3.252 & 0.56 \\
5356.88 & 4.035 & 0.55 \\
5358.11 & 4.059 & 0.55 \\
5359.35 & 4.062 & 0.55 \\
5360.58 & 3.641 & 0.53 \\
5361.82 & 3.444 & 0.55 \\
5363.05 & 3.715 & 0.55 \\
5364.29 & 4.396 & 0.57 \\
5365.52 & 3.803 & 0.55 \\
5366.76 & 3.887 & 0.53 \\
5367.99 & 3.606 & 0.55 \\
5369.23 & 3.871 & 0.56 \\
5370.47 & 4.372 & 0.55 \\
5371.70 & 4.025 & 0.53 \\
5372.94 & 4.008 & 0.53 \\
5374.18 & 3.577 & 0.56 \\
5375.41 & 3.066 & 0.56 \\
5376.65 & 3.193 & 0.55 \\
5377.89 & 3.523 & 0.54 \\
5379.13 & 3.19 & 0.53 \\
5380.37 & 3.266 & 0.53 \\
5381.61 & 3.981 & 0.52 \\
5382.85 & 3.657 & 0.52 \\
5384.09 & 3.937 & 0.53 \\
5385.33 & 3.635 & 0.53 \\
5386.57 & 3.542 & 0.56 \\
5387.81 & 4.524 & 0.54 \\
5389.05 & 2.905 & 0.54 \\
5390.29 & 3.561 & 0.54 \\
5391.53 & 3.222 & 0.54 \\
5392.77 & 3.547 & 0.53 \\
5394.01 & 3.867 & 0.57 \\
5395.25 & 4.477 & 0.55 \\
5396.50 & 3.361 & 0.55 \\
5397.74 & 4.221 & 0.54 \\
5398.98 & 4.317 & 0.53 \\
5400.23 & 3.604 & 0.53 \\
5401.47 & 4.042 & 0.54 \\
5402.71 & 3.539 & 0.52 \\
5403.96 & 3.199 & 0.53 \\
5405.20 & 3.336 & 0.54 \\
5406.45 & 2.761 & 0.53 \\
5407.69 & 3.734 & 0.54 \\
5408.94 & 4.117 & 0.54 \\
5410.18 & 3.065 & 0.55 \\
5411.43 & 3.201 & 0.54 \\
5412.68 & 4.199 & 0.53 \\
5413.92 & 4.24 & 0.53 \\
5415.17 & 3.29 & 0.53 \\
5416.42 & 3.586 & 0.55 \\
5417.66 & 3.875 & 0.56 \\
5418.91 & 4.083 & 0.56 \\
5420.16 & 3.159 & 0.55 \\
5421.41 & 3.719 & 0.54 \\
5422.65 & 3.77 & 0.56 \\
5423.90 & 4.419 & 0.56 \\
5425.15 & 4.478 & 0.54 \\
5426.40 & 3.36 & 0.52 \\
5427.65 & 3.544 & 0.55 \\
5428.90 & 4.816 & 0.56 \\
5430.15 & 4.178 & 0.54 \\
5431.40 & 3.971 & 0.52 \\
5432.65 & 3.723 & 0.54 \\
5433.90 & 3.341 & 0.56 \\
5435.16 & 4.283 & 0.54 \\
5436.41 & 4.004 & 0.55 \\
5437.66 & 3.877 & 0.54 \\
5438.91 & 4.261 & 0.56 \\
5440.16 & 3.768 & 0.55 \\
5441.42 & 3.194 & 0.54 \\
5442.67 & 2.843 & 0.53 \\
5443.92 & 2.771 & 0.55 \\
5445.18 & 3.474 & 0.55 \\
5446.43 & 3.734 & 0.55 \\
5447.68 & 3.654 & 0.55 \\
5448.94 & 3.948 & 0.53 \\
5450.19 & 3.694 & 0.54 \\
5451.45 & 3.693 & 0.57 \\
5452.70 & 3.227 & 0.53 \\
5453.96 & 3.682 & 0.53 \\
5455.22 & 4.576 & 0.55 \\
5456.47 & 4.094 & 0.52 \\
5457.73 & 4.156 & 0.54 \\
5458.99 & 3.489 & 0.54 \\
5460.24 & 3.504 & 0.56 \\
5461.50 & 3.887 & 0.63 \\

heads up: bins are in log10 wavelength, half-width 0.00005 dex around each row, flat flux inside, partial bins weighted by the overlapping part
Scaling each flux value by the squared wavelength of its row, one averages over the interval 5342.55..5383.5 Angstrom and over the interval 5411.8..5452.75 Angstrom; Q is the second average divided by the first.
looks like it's 1.02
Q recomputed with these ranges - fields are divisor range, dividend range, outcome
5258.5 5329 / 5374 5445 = 1.03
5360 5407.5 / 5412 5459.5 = 1.05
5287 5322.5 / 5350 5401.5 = 1.03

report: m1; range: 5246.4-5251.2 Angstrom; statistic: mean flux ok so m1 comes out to 3.7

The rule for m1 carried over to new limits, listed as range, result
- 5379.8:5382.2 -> 3.63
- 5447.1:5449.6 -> 3.8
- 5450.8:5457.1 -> 3.85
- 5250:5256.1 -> 3.56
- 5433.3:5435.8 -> 3.81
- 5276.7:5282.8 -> 3.59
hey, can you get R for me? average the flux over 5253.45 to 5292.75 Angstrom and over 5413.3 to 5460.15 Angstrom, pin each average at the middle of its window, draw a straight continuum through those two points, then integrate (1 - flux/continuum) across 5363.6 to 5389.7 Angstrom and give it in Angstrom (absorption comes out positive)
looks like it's 0.1 Angstrom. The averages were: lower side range 3.63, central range 3.71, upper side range 3.78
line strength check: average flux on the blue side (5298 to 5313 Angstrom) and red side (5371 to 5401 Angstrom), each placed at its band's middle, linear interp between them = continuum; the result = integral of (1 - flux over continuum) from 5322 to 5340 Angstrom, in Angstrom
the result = -0.7 Angstrom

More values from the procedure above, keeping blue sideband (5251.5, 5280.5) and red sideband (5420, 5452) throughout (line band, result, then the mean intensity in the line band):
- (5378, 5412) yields 0.8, 3.62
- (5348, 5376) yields -1.7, 3.88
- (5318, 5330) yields -1.1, 3.93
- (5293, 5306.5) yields -0.6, 3.71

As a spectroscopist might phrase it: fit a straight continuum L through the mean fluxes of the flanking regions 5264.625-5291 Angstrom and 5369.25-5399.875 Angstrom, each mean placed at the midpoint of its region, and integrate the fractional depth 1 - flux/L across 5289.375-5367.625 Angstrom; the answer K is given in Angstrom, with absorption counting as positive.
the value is -4.2 Angstrom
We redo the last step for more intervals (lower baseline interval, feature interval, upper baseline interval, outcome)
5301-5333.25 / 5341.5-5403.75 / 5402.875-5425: -0.9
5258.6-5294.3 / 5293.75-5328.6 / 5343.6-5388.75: -1.1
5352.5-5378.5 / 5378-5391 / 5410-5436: 0.7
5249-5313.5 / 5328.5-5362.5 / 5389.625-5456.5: -1.0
